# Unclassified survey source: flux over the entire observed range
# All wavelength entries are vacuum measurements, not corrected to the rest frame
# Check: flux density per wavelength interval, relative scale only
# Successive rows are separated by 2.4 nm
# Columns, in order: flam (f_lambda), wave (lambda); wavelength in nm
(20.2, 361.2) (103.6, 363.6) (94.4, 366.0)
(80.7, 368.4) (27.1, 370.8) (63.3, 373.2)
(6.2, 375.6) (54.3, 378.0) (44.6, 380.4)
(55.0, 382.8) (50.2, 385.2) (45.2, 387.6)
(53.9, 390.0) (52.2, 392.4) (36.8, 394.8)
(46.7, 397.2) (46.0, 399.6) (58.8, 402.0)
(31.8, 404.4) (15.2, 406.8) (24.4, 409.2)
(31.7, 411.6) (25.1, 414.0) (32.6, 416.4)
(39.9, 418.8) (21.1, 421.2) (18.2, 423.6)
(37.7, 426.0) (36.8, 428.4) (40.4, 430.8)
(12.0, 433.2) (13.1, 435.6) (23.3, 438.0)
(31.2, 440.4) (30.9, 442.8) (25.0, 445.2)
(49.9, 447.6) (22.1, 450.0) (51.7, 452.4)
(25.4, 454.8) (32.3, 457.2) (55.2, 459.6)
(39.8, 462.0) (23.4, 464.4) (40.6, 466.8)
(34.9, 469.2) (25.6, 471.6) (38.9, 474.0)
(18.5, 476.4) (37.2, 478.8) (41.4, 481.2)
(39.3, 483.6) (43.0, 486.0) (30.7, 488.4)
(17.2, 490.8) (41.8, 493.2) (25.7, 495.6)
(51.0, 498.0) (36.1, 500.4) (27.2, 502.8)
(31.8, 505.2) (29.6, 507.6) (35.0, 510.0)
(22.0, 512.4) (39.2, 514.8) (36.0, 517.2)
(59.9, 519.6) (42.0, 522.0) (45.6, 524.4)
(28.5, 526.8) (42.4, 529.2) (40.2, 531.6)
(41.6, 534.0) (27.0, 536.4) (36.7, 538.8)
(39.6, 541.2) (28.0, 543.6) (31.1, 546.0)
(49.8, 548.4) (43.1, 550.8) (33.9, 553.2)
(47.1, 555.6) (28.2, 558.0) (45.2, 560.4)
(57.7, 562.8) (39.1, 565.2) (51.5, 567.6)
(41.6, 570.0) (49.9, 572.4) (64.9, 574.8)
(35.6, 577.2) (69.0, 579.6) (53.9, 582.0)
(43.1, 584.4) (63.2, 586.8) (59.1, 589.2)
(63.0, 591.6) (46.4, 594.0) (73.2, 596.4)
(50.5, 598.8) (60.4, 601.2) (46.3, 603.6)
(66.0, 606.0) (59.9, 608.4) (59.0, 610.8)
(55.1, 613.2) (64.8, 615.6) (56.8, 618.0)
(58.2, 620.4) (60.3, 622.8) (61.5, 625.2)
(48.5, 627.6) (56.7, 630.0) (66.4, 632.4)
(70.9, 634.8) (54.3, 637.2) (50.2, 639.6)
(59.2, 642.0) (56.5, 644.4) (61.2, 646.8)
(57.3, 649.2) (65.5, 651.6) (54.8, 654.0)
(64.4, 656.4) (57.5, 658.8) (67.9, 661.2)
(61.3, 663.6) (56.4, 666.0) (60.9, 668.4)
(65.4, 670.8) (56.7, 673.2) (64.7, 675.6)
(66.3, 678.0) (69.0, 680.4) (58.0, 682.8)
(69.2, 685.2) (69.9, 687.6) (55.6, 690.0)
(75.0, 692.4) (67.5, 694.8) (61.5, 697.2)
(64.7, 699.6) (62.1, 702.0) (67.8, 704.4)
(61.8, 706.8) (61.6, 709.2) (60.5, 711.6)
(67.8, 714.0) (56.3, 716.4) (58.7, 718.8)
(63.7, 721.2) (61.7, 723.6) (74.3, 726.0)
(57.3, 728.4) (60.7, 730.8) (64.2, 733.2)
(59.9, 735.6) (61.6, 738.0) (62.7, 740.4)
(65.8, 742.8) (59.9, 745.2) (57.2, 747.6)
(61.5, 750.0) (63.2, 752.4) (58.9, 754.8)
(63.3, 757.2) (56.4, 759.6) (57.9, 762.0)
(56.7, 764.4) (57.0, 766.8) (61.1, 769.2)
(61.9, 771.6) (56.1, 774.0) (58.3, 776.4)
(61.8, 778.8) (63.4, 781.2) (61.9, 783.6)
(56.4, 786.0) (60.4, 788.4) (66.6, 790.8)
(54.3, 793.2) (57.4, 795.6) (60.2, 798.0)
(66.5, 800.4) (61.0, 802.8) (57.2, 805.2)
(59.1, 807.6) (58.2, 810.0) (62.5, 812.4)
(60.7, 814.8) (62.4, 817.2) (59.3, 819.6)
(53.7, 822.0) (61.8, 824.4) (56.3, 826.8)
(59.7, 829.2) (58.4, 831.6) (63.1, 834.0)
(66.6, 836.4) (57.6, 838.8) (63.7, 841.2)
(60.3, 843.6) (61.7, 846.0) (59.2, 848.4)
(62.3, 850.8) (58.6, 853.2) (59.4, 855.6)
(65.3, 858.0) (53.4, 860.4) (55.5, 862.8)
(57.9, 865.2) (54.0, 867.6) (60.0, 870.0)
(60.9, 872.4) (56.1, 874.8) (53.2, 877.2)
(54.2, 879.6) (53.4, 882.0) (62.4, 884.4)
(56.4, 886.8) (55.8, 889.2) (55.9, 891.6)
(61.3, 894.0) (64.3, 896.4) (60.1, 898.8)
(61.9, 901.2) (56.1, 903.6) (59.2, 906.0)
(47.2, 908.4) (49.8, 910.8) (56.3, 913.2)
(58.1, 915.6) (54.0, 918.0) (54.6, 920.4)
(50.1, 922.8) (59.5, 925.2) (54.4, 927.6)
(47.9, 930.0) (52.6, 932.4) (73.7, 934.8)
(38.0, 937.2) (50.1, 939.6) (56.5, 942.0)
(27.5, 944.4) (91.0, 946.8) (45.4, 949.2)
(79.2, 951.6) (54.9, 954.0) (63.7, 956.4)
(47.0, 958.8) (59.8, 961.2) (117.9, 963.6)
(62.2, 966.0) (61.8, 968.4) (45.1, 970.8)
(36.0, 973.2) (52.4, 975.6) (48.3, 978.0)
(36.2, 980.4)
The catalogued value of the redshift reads 0.47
